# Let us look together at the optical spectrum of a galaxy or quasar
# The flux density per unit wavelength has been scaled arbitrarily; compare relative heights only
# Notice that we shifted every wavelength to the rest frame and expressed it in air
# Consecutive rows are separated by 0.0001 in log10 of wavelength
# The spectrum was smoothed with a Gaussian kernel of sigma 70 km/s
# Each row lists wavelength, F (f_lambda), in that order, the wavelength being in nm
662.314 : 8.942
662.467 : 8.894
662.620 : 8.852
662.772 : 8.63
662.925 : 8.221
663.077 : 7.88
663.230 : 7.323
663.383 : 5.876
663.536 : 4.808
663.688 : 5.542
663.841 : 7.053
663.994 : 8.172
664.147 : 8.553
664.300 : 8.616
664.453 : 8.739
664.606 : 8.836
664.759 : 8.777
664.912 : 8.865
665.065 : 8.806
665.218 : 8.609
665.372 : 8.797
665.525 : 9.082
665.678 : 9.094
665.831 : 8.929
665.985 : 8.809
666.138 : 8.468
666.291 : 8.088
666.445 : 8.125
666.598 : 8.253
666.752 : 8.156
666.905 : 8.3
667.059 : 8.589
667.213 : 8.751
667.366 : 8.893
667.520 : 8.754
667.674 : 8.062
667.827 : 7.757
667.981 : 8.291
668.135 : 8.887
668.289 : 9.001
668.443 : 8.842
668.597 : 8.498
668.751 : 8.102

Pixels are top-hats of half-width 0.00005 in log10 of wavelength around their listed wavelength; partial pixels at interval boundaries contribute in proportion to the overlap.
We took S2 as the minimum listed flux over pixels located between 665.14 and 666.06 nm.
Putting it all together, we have 8.609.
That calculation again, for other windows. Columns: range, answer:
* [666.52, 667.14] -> 8.156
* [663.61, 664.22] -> 5.542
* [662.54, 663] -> 8.221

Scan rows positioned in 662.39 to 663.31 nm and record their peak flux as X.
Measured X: 8.894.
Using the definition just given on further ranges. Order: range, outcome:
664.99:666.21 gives 9.094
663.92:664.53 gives 8.739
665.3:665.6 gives 9.082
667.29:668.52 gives 9.001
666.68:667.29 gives 8.751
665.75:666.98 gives 8.929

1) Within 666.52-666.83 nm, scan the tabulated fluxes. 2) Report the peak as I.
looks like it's 8.253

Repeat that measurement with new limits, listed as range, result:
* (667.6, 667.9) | 8.062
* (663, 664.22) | 8.553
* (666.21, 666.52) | 8.125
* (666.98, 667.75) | 8.893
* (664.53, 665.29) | 8.865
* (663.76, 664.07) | 8.172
